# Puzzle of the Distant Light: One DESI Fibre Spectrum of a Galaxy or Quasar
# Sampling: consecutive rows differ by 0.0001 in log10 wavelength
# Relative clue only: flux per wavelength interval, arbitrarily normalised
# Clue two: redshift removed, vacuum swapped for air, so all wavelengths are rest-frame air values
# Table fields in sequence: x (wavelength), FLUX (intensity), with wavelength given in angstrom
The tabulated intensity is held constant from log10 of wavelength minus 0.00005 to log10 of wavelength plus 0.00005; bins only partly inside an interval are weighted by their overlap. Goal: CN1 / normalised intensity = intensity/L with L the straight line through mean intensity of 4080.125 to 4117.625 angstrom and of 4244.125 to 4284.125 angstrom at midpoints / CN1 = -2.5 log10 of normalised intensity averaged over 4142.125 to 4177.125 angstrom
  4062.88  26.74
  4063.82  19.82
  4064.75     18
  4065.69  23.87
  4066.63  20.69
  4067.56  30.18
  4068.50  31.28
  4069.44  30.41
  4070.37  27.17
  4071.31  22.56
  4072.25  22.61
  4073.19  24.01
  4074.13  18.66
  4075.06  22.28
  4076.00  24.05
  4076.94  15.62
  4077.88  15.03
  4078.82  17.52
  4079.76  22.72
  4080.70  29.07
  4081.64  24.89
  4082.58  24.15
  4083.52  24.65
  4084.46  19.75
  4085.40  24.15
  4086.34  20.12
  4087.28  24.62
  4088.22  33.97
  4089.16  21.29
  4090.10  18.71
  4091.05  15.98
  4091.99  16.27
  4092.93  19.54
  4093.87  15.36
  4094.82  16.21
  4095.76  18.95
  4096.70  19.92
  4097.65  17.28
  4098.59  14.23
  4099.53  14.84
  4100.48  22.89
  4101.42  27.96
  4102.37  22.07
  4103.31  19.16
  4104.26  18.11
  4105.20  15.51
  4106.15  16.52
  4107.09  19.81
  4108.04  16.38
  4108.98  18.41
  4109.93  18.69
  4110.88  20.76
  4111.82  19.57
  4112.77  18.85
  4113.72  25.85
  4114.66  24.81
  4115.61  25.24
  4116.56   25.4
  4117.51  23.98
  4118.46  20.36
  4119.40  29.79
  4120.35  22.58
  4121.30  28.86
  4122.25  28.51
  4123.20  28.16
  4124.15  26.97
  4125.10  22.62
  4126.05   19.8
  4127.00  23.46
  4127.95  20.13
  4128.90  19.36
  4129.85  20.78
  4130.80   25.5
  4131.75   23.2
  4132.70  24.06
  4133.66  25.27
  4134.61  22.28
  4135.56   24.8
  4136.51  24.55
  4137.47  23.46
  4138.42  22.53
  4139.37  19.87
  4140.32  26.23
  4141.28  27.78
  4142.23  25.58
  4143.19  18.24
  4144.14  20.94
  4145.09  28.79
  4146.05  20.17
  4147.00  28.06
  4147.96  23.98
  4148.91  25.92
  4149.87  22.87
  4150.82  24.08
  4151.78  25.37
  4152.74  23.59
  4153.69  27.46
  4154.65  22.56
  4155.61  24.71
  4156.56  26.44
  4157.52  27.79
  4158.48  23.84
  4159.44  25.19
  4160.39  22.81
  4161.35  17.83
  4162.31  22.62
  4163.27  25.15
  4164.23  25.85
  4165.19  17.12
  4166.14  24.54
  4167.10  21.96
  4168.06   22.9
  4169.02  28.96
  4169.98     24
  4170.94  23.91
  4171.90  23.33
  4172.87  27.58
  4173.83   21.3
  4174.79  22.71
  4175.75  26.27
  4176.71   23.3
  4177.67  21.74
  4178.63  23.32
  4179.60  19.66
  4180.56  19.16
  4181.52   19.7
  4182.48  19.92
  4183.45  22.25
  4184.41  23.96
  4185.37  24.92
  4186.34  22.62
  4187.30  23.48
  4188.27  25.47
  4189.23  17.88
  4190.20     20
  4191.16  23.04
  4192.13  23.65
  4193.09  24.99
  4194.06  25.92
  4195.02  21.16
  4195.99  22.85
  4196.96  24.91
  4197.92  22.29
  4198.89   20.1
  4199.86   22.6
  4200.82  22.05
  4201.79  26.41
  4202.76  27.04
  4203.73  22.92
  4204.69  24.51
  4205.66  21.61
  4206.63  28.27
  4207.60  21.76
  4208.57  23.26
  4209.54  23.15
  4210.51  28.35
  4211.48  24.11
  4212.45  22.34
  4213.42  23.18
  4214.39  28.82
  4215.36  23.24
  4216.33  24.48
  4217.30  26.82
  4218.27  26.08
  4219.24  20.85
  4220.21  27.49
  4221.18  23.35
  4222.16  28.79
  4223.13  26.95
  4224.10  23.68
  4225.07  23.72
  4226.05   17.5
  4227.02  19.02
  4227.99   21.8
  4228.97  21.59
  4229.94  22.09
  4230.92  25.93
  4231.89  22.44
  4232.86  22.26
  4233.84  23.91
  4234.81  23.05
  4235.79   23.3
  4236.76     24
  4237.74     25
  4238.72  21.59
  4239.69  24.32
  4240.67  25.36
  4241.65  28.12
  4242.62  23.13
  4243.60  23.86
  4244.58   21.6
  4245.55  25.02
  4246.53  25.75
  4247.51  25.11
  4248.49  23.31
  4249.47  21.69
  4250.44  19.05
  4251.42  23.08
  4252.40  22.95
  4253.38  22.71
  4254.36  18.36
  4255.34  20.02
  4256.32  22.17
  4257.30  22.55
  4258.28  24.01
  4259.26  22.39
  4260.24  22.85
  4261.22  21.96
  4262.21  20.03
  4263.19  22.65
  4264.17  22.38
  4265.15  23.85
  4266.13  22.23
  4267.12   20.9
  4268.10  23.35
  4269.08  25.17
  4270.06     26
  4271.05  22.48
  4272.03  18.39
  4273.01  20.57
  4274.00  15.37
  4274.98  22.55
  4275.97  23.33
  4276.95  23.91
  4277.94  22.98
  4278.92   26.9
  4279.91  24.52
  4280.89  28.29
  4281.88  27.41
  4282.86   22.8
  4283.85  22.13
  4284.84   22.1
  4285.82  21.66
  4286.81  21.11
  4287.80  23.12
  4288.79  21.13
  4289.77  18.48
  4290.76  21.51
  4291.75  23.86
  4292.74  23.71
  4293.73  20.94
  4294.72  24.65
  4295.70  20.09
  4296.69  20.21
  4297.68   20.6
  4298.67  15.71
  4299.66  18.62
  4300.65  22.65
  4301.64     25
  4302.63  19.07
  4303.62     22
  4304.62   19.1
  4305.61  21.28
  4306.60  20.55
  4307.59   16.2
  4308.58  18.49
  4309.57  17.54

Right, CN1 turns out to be -0.12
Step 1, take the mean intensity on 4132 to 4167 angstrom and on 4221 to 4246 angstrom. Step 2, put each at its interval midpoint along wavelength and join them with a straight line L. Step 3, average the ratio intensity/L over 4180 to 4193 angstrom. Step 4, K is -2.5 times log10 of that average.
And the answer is 0.08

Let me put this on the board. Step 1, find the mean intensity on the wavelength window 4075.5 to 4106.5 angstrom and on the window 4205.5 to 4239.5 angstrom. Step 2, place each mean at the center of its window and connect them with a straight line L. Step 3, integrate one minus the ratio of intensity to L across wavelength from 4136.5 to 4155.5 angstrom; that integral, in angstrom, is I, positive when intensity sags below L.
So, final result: -2.0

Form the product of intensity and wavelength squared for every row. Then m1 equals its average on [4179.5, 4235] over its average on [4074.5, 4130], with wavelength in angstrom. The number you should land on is 1.1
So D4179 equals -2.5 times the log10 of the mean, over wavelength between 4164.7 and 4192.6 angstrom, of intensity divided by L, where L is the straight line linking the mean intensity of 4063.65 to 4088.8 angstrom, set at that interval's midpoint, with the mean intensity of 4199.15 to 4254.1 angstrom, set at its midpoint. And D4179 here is 0.05 mag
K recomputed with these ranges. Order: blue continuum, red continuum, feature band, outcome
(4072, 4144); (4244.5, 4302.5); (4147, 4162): -0.11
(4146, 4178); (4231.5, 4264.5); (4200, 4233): -0.03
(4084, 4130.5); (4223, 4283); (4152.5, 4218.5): -0.07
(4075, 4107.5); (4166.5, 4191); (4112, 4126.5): -0.17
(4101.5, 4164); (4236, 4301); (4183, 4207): -0.02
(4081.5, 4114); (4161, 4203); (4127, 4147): -0.09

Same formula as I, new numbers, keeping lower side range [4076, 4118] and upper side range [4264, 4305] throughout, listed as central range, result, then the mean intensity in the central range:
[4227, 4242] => -1.17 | 23.4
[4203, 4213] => -1.19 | 24.1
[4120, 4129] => -1.48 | 24.3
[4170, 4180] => -1.00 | 23.4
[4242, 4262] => -0.63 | 22.6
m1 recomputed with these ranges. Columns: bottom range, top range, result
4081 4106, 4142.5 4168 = 1.20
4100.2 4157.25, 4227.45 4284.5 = 1.05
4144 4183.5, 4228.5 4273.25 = 1.01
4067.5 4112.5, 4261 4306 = 1.15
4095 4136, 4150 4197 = 1.10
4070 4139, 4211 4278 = 1.13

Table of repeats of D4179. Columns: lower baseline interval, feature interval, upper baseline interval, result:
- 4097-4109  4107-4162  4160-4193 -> -0.154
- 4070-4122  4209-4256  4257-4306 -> -0.079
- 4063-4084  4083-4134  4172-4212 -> 0.078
